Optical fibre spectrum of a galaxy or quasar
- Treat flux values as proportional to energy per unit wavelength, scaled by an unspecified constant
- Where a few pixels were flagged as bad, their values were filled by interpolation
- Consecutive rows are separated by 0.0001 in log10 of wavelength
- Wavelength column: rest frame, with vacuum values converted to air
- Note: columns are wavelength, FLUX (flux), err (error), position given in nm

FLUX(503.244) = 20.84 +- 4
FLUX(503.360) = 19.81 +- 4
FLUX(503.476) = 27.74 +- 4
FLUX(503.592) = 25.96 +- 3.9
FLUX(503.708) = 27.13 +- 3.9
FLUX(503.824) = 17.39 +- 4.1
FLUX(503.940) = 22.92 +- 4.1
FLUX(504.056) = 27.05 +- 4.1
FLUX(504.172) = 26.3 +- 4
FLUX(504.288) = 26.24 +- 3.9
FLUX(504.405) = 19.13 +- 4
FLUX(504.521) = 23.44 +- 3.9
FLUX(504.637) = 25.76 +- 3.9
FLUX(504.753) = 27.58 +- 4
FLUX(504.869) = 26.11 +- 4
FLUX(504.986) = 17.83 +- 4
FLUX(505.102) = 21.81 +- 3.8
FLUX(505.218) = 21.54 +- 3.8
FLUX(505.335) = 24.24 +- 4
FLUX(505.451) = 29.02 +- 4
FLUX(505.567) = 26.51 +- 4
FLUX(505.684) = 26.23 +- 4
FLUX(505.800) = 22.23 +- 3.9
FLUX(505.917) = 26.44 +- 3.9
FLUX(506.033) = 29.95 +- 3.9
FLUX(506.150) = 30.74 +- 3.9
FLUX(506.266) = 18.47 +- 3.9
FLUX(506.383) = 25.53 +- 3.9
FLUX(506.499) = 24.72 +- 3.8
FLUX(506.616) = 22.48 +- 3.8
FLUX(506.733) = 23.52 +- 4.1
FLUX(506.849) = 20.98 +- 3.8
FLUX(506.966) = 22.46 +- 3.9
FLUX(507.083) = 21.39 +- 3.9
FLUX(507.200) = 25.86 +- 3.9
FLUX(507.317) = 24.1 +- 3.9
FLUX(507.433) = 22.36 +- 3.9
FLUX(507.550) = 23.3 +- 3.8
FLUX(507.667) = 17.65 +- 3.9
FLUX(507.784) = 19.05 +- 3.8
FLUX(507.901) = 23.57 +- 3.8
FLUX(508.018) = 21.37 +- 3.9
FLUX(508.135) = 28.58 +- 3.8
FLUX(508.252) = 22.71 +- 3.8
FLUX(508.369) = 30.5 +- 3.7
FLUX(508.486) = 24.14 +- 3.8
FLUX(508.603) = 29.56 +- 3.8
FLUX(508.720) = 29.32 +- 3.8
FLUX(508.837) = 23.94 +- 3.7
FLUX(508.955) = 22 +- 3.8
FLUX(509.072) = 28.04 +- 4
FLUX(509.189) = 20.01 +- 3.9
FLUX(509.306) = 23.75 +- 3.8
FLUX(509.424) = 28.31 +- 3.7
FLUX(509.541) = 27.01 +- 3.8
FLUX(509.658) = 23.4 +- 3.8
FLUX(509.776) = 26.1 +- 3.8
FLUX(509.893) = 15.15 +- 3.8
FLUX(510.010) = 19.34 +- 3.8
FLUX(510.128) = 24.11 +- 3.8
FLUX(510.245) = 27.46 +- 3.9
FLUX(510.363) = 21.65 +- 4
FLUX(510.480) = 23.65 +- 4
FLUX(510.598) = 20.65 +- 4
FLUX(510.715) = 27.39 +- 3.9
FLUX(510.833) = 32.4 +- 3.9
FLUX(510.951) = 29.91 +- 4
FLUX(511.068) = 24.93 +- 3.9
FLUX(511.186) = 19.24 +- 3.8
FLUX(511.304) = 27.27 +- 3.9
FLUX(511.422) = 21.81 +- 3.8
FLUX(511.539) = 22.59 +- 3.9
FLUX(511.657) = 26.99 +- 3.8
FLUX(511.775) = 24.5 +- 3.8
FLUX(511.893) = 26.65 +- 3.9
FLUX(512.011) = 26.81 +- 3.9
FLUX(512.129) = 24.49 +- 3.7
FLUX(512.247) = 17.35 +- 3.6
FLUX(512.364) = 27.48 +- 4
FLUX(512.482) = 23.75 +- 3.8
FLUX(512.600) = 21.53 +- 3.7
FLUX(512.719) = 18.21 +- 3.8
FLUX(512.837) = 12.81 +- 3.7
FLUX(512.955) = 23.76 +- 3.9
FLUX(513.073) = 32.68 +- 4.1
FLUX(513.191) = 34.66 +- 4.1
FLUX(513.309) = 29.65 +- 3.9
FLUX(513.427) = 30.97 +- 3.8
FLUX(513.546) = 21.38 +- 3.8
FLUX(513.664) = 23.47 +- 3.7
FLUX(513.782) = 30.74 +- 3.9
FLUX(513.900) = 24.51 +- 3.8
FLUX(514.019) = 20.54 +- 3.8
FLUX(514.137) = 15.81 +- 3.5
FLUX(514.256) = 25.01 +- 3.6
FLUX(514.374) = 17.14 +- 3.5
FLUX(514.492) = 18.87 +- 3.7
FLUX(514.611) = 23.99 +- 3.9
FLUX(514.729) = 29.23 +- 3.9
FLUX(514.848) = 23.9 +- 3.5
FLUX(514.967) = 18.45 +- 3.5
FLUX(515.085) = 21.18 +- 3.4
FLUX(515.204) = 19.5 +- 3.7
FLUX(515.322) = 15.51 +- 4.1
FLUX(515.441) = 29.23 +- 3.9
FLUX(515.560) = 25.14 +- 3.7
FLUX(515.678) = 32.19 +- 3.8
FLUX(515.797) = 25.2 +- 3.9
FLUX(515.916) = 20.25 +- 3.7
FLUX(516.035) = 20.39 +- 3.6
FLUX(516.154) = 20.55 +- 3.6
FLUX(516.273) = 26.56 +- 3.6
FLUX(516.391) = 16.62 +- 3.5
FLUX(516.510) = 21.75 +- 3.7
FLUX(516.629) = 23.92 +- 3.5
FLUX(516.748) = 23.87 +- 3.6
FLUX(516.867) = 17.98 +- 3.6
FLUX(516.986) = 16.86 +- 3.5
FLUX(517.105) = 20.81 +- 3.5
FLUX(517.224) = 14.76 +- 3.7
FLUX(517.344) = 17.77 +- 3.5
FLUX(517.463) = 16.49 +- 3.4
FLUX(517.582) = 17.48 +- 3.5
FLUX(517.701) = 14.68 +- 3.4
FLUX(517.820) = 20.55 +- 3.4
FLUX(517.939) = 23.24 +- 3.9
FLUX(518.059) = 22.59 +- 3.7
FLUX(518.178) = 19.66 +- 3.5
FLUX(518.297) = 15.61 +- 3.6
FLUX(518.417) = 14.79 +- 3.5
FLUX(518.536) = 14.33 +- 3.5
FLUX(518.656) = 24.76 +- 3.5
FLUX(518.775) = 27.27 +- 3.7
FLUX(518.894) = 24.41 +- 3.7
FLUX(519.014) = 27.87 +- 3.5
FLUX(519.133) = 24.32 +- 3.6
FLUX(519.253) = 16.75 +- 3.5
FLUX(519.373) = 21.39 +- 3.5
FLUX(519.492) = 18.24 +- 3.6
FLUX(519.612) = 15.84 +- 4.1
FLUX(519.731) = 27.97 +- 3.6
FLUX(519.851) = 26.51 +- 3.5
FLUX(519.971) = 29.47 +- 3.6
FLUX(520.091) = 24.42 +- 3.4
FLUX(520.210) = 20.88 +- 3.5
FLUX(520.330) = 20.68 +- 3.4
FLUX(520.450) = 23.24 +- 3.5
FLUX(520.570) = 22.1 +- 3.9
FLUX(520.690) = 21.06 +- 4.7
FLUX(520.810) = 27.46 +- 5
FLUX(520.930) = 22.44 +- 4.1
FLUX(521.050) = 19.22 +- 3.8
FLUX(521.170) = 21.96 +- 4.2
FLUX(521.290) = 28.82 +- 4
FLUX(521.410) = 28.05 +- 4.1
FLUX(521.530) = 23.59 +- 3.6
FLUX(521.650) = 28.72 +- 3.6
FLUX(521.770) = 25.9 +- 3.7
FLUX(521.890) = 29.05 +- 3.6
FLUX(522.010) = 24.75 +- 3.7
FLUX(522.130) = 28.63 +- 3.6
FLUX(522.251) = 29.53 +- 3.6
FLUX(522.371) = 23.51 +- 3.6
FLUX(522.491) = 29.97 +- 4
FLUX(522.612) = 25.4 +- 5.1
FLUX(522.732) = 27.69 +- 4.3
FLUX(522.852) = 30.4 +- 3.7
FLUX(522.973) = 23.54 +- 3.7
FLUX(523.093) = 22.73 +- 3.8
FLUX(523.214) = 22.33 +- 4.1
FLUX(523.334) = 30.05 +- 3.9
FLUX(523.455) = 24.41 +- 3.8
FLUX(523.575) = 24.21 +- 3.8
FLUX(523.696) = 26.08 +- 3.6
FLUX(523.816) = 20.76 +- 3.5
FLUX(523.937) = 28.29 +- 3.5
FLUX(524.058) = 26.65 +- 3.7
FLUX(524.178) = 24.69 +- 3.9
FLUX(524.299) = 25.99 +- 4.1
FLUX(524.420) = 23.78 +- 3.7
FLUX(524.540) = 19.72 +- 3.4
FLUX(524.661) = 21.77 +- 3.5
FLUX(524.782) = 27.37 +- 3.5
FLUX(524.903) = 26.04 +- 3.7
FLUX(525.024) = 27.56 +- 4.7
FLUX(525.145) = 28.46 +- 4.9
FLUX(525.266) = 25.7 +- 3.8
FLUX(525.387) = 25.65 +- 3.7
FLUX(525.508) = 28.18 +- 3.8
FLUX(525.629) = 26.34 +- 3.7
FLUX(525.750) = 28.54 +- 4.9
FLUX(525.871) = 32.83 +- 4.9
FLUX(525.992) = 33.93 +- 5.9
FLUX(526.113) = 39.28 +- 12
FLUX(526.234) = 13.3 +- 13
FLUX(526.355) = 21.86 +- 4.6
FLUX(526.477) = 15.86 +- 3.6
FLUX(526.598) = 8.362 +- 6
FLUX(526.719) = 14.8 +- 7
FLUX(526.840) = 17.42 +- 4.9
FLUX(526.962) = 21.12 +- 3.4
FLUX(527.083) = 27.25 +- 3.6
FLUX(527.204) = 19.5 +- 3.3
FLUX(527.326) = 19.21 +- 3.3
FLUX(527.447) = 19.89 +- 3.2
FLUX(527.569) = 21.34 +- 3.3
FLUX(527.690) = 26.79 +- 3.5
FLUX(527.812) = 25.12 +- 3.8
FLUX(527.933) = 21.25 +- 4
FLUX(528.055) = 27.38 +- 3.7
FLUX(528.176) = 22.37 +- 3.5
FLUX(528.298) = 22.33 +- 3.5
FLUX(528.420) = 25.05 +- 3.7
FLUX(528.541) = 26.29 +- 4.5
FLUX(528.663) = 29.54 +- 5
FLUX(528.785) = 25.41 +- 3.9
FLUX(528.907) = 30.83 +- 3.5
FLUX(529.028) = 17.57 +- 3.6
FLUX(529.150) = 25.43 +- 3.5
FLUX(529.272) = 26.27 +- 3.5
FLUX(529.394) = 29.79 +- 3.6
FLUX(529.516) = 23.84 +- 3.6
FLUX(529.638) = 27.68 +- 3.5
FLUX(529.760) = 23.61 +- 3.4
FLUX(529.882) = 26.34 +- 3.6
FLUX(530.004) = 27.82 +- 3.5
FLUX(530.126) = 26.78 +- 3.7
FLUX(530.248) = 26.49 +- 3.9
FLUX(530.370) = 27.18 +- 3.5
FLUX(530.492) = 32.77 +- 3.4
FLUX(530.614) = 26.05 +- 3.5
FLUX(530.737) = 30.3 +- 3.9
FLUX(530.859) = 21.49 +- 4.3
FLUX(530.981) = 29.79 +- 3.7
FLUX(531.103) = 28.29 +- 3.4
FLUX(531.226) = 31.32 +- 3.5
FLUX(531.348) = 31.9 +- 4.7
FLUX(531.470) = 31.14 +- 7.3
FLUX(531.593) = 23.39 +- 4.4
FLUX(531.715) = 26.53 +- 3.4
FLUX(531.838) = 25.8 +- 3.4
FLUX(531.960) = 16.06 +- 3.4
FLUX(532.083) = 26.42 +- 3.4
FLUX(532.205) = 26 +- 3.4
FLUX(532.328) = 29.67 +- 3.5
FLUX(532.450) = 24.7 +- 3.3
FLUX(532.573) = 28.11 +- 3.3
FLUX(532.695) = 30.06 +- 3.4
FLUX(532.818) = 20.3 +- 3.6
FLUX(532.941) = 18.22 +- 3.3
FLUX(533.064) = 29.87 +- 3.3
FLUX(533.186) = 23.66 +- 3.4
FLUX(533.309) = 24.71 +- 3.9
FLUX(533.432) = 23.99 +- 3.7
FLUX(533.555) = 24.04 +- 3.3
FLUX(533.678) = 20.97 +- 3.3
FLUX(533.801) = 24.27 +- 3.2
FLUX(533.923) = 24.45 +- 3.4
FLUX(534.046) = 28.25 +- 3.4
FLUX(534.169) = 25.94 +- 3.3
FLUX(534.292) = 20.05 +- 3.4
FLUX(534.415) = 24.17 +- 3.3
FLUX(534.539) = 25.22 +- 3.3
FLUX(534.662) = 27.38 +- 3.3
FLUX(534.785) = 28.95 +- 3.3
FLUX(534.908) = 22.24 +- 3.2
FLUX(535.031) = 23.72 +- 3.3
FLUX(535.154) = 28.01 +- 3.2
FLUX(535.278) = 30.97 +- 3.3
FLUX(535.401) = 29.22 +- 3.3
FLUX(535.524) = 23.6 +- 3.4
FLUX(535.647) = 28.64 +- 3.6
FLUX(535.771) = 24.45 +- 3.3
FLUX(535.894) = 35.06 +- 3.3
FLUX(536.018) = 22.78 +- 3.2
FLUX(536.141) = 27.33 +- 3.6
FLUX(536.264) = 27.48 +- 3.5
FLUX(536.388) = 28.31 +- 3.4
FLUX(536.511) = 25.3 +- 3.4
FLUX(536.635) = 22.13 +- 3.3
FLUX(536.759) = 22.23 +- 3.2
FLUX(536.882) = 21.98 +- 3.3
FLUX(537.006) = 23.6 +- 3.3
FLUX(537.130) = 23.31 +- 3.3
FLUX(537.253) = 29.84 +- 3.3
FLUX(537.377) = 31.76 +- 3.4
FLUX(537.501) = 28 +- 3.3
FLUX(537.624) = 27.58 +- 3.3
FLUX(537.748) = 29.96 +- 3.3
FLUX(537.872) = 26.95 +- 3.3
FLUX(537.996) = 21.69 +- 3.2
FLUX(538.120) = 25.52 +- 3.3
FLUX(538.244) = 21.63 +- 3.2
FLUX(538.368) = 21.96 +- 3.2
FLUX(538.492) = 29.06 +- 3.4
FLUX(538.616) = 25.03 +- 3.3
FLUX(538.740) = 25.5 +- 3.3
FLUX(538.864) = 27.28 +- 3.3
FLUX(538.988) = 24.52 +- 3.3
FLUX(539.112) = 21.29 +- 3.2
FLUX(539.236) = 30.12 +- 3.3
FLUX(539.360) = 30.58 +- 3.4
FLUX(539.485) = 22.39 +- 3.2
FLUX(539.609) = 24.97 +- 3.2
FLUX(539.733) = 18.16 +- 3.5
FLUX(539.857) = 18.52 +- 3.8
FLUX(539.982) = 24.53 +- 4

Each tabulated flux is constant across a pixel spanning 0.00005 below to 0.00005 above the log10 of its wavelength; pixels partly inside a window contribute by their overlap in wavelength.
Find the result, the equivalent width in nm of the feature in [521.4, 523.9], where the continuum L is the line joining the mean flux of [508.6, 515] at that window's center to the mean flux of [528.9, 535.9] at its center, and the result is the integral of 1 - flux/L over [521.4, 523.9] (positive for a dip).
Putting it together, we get -0.09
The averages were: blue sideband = 24.2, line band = 26.1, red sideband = 26.1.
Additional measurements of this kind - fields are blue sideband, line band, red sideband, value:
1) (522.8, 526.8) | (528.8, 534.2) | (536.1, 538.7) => -0.17 nm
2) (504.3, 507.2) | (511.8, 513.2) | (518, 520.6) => -0.05 nm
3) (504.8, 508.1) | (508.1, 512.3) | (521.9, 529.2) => -0.17 nm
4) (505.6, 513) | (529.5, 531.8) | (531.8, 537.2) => -0.23 nm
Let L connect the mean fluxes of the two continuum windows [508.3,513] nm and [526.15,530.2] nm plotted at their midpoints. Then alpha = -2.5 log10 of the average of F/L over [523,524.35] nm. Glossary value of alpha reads -0.077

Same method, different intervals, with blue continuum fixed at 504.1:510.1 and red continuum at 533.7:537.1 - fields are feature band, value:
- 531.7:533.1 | 0.02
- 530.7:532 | -0.07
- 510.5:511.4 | -0.06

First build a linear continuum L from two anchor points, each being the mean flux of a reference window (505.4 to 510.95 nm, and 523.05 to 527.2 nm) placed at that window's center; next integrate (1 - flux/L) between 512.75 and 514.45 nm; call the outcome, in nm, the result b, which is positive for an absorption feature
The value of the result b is 0.01 nm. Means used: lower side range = 24.5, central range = 24.4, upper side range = 24.4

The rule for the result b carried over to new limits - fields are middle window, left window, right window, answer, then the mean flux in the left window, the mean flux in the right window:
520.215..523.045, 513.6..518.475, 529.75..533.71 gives -0.295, 21.1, 26.2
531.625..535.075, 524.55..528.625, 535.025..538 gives 0.137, 23.9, 26.7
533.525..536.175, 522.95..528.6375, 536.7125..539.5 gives -0.057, 24.1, 25.8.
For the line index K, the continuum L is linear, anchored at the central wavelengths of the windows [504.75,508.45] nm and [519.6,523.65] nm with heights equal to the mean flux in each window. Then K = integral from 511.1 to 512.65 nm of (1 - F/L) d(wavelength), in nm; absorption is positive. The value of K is 0.03 nm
